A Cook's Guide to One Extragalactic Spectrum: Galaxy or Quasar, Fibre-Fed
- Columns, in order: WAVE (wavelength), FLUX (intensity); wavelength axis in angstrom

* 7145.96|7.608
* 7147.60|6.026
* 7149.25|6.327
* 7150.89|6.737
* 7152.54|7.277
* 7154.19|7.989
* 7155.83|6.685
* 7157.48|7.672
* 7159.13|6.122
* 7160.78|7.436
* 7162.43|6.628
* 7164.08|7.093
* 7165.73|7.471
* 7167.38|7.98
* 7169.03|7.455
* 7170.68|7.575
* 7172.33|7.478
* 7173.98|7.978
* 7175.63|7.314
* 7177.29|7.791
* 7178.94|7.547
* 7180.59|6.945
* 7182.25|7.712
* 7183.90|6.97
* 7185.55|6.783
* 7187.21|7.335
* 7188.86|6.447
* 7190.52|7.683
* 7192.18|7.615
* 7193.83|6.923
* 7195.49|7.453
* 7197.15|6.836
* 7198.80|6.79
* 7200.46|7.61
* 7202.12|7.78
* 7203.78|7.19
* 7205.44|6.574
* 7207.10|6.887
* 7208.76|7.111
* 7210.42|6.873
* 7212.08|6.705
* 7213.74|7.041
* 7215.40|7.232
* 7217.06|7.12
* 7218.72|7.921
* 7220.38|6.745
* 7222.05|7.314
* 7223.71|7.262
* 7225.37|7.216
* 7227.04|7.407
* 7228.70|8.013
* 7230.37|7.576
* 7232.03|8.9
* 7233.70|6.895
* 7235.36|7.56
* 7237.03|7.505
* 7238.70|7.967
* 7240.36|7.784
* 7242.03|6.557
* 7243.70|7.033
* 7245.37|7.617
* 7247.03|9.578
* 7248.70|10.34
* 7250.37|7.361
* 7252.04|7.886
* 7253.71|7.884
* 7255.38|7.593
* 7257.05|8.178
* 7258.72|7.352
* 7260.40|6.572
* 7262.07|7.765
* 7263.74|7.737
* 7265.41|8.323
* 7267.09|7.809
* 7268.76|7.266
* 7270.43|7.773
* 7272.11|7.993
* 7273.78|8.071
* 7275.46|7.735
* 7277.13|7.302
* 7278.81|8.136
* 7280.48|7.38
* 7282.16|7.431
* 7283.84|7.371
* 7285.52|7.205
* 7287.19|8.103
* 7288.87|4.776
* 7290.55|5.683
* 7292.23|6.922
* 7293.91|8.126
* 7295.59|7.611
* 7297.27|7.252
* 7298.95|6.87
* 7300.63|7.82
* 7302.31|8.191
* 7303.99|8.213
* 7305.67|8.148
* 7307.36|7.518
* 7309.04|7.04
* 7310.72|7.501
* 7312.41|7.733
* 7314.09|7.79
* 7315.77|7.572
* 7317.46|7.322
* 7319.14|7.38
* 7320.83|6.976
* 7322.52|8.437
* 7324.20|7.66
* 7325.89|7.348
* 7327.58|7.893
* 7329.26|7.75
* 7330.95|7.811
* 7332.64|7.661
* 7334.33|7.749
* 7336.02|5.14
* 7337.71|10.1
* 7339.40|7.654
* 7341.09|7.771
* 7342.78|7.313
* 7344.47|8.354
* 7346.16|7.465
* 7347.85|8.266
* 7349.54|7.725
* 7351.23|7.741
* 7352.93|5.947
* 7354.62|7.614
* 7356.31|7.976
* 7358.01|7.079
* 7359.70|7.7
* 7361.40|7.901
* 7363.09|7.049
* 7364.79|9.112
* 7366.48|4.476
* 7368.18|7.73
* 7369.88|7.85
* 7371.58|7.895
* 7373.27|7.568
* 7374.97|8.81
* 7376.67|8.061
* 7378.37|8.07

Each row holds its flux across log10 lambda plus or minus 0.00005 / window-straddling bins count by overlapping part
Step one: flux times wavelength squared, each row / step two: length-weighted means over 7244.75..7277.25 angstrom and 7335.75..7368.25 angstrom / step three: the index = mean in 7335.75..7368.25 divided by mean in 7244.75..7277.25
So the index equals 0.98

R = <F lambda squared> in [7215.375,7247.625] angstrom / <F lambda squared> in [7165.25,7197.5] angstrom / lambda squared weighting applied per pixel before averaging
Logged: 1.04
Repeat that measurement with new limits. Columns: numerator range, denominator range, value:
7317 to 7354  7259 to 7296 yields 1.04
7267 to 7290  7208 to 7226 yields 1.06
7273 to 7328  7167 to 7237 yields 1.05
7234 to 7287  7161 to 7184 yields 1.07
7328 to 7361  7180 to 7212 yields 1.12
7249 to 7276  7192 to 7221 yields 1.11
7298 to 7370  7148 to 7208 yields 1.10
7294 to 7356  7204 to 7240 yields 1.07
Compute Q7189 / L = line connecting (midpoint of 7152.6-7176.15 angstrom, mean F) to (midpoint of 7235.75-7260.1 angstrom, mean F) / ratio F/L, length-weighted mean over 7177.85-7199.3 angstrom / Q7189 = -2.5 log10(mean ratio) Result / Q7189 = 0.05 mag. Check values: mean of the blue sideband 7.35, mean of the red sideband 7.86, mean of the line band 7.17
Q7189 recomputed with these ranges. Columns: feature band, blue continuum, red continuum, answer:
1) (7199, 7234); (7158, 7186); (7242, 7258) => 0.065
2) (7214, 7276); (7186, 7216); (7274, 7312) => -0.065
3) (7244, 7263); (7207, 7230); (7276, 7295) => -0.115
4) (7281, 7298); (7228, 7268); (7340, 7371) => 0.096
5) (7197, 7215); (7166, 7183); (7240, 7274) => 0.092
